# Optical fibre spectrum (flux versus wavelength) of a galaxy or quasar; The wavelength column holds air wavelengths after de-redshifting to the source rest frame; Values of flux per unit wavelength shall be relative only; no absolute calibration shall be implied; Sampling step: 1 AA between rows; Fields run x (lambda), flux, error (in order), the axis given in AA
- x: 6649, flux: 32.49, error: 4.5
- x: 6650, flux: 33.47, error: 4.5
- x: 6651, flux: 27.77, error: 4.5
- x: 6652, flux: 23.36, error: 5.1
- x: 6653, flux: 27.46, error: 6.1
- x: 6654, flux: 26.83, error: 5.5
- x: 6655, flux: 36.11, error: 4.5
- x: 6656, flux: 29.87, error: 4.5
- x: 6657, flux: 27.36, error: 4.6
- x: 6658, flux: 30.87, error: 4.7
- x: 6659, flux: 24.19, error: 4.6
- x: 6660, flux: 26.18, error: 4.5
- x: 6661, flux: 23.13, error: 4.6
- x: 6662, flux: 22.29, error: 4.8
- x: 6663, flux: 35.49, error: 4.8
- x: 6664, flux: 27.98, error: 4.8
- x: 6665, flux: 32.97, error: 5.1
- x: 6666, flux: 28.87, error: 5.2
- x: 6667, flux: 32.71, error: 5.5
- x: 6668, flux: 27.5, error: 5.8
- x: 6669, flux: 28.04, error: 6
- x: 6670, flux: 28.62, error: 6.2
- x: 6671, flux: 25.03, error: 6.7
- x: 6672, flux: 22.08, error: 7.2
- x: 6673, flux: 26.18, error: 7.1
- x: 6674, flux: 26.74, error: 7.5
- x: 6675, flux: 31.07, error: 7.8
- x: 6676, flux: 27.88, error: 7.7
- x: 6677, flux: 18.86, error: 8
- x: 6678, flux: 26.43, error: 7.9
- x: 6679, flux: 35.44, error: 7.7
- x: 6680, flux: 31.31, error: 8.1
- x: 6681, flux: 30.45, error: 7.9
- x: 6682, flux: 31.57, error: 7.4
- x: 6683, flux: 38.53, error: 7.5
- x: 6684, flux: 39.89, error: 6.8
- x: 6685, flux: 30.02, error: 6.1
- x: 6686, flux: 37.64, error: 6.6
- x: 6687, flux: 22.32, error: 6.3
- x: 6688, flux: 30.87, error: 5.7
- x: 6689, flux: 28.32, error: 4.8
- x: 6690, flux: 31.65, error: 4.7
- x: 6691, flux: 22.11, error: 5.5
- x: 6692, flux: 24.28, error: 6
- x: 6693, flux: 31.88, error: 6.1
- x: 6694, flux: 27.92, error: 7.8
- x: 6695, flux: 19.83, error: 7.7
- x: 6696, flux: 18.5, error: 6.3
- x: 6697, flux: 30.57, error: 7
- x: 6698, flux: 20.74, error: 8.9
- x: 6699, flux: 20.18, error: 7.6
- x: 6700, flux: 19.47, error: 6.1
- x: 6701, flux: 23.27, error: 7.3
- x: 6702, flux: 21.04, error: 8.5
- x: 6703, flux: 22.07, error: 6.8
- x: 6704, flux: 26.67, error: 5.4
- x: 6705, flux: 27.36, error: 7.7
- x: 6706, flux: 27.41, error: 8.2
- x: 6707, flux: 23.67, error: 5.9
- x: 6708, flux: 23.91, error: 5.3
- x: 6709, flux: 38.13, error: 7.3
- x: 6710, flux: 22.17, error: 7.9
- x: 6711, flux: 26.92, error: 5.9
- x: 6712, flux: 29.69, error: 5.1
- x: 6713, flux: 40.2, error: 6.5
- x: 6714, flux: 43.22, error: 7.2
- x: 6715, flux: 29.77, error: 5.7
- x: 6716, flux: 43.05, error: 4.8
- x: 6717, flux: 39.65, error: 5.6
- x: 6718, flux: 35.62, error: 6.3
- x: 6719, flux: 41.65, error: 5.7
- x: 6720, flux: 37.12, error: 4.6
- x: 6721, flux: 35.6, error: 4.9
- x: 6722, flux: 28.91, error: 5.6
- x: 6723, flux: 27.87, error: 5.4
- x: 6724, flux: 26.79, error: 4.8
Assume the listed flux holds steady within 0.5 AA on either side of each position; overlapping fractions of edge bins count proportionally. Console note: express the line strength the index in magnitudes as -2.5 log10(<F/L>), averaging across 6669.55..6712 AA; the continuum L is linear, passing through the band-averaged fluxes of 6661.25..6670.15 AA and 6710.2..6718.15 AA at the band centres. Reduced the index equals 0.190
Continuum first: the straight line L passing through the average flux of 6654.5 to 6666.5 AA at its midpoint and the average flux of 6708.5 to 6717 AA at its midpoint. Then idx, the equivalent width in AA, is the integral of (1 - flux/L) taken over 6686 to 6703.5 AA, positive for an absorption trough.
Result 4.12 AA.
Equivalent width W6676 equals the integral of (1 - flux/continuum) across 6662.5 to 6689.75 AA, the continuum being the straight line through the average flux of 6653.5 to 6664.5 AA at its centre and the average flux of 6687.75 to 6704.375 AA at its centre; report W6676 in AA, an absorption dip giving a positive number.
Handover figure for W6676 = -3.4 AA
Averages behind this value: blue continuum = 28.2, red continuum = 24.6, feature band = 29.8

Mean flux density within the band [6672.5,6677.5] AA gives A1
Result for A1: 26.1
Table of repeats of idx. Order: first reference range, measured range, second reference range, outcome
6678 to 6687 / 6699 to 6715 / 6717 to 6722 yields 3.7 AA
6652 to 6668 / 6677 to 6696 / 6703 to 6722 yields 0.7 AA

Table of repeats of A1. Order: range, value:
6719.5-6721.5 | 36.4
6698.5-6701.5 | 21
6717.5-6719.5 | 38.6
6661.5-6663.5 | 28.9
